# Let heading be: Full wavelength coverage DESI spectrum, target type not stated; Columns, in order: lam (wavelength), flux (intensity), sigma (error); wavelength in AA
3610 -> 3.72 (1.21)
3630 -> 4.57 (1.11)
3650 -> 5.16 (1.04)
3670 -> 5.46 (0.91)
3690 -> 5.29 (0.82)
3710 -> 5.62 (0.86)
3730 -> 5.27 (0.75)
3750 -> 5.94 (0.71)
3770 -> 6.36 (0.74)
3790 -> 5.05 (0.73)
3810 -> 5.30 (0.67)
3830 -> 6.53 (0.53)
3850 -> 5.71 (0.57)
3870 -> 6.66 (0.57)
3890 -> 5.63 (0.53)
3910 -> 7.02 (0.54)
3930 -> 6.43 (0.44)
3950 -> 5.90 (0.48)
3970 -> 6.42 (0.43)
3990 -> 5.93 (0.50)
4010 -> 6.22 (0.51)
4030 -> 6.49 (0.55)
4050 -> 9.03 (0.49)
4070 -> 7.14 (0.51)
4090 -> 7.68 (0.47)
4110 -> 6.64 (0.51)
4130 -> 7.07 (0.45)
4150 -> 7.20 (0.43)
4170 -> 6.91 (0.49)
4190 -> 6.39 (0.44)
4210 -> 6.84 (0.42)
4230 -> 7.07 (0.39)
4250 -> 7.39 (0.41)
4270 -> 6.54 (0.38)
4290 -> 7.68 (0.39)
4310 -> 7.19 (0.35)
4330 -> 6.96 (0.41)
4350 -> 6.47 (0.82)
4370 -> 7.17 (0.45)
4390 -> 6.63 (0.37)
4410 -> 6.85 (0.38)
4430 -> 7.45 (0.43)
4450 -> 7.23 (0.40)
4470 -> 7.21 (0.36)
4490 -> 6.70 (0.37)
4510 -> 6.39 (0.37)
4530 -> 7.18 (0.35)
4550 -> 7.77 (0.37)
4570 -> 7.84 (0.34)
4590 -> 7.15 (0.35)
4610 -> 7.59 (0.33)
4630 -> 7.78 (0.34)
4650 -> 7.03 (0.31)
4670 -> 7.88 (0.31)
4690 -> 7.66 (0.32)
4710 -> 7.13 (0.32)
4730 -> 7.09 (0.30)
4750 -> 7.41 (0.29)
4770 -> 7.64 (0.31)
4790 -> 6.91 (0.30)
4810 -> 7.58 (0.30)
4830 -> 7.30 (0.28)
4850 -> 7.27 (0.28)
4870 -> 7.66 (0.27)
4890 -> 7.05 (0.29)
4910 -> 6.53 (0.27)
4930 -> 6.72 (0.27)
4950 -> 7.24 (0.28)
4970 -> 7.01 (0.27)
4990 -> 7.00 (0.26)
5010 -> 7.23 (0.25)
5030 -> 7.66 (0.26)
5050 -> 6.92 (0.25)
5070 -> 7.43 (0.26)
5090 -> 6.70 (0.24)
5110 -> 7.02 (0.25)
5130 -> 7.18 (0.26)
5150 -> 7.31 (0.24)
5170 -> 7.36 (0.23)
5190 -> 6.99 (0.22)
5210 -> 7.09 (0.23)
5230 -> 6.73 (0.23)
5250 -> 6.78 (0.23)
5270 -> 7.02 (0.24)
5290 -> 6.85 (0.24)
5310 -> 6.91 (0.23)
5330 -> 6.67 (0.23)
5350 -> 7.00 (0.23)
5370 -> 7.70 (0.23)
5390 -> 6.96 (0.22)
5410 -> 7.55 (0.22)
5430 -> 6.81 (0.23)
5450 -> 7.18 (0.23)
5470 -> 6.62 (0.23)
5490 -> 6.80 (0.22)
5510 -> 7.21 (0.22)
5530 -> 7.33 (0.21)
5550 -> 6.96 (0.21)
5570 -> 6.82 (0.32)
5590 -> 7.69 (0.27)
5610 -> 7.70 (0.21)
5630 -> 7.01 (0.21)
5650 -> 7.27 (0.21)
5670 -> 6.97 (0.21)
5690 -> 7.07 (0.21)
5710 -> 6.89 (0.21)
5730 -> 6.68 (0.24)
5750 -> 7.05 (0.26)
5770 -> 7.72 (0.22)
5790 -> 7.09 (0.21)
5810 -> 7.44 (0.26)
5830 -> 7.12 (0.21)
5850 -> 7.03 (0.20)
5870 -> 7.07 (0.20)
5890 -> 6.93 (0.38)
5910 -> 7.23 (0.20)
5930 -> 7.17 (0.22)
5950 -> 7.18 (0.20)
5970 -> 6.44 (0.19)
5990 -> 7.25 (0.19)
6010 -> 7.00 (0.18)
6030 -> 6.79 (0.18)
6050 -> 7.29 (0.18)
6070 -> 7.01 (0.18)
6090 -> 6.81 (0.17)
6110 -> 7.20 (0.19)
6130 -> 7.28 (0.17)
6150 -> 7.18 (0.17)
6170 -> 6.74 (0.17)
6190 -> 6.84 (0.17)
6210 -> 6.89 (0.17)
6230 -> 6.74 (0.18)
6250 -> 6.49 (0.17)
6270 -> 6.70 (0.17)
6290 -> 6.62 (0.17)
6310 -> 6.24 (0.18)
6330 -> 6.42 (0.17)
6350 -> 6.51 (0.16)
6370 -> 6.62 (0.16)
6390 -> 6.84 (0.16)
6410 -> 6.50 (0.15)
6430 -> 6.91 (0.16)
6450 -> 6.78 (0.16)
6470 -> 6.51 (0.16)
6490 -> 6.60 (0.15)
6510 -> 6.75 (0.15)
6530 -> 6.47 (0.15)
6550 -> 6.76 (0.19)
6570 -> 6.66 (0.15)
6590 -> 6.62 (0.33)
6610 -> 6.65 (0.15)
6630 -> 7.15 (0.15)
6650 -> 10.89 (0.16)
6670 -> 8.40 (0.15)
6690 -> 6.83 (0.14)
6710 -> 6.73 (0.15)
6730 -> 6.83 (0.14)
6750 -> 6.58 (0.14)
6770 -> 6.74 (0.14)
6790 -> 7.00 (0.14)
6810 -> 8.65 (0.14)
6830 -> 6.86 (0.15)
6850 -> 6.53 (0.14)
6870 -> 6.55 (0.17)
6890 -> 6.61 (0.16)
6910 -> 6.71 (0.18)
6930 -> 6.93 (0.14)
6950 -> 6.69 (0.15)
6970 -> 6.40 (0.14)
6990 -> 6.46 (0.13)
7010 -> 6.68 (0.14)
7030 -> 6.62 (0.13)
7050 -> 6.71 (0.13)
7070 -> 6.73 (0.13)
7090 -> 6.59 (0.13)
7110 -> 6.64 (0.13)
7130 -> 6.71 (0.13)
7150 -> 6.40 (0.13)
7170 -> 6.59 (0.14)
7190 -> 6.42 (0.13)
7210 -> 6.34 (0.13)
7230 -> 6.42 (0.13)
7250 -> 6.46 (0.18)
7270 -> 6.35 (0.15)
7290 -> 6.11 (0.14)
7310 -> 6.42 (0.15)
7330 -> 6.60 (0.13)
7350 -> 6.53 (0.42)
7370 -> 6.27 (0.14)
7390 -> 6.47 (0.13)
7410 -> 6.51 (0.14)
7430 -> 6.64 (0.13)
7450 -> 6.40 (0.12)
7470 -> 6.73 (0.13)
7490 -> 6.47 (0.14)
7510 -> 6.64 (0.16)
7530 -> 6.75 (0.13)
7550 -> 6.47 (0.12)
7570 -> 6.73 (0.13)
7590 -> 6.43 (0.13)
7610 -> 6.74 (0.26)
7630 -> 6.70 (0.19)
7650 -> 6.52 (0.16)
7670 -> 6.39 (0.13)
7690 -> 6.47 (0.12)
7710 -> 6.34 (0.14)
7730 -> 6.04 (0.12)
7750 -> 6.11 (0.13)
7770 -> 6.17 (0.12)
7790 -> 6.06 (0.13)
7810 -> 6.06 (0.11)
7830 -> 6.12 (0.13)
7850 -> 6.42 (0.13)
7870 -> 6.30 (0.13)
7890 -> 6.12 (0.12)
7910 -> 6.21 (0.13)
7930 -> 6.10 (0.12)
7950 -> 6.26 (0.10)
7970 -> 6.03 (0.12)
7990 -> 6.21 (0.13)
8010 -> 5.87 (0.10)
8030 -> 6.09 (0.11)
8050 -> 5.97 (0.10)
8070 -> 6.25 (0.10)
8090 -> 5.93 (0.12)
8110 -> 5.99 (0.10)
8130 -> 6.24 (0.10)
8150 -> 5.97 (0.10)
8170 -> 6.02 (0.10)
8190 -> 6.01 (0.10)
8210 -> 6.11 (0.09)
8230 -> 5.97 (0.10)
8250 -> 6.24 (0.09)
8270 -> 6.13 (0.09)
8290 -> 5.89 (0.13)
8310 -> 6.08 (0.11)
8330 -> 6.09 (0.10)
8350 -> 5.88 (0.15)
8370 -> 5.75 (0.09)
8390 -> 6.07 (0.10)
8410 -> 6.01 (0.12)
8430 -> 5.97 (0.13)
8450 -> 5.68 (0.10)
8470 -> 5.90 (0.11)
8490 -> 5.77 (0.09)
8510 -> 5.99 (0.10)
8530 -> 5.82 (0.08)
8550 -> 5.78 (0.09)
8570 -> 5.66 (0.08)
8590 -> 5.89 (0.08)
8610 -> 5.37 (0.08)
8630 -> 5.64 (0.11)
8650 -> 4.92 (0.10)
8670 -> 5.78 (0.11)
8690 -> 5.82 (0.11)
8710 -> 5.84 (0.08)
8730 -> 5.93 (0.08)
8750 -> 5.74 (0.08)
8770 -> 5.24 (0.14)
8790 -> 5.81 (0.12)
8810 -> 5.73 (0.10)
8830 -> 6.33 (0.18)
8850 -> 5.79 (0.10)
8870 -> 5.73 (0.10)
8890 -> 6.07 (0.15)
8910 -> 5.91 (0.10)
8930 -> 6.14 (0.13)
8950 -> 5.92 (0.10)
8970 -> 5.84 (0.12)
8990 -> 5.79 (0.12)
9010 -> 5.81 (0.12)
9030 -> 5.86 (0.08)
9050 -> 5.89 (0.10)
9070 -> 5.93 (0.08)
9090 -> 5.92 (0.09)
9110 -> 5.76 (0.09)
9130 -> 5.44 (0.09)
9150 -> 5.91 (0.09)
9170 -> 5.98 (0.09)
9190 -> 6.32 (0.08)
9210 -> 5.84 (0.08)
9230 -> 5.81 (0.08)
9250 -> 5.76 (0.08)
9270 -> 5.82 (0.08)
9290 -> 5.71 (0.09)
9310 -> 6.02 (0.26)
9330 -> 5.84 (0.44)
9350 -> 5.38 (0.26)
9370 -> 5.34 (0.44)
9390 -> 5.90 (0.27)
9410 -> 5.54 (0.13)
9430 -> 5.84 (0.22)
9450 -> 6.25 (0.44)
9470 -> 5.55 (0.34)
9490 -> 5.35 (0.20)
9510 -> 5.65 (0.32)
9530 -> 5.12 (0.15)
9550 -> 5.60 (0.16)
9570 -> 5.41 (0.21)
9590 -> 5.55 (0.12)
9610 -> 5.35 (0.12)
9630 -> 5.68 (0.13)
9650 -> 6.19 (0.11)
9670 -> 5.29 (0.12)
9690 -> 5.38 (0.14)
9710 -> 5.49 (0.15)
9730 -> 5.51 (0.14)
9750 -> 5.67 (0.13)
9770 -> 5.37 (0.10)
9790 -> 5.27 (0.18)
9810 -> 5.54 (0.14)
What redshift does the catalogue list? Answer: 0.012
